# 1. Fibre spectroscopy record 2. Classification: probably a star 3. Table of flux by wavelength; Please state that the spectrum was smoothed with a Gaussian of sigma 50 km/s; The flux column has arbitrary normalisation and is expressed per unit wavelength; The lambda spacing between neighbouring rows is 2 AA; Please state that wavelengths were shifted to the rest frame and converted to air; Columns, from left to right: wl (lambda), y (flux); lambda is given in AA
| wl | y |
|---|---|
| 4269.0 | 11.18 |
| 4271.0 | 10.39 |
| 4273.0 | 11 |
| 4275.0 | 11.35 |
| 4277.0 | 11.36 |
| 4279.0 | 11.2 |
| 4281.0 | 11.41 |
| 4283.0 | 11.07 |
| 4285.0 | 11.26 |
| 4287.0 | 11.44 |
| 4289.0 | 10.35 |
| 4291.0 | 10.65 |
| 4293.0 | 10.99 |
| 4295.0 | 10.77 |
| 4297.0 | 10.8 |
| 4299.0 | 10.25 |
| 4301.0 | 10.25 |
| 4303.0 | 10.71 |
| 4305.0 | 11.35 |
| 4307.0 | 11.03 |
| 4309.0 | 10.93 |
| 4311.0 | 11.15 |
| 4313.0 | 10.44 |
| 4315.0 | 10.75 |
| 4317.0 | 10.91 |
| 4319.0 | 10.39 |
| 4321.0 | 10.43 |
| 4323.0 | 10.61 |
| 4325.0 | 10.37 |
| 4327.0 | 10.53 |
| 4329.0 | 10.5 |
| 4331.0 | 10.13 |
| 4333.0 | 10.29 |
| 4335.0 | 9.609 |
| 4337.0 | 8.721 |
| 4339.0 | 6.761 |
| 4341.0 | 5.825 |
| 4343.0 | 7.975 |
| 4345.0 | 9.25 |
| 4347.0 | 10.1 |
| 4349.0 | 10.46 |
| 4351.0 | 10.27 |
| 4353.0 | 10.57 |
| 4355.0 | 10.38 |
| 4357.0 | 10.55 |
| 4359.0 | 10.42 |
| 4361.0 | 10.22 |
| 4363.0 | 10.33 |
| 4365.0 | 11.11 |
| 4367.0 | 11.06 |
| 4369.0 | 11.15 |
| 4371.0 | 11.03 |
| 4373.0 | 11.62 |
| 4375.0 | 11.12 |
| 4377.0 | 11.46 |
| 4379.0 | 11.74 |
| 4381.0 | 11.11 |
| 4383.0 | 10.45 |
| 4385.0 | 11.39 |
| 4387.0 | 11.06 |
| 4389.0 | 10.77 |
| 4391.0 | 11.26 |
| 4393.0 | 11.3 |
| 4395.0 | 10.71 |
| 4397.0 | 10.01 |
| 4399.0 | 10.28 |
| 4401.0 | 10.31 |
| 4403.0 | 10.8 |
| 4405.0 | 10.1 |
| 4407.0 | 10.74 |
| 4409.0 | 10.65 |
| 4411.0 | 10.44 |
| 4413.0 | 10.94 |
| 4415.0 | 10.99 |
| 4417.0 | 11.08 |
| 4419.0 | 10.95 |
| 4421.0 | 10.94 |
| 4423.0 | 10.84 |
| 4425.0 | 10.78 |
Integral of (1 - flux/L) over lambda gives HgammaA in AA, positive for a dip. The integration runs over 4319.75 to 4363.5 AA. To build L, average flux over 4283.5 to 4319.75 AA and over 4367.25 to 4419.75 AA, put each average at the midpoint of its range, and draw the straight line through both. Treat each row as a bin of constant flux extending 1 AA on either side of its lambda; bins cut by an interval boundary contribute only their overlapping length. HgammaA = 4.48 AA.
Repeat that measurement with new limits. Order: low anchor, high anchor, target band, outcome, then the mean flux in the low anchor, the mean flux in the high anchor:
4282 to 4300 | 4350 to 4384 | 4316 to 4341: 2.48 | 10.8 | 10.9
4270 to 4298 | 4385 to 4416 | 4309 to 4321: 0.23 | 11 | 10.7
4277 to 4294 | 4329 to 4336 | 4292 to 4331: -0.60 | 11.1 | 10.1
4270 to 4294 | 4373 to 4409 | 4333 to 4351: 3.57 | 11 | 10.9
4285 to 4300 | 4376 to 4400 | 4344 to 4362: 1.07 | 10.8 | 11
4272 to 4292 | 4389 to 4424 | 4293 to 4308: 0.40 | 11.1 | 10.7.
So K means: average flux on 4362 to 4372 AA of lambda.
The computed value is 10.9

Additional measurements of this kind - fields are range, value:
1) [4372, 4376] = 11.4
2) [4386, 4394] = 11.1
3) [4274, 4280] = 11.3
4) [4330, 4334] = 10.2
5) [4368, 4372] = 11.1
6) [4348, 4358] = 10.4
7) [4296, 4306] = 10.7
